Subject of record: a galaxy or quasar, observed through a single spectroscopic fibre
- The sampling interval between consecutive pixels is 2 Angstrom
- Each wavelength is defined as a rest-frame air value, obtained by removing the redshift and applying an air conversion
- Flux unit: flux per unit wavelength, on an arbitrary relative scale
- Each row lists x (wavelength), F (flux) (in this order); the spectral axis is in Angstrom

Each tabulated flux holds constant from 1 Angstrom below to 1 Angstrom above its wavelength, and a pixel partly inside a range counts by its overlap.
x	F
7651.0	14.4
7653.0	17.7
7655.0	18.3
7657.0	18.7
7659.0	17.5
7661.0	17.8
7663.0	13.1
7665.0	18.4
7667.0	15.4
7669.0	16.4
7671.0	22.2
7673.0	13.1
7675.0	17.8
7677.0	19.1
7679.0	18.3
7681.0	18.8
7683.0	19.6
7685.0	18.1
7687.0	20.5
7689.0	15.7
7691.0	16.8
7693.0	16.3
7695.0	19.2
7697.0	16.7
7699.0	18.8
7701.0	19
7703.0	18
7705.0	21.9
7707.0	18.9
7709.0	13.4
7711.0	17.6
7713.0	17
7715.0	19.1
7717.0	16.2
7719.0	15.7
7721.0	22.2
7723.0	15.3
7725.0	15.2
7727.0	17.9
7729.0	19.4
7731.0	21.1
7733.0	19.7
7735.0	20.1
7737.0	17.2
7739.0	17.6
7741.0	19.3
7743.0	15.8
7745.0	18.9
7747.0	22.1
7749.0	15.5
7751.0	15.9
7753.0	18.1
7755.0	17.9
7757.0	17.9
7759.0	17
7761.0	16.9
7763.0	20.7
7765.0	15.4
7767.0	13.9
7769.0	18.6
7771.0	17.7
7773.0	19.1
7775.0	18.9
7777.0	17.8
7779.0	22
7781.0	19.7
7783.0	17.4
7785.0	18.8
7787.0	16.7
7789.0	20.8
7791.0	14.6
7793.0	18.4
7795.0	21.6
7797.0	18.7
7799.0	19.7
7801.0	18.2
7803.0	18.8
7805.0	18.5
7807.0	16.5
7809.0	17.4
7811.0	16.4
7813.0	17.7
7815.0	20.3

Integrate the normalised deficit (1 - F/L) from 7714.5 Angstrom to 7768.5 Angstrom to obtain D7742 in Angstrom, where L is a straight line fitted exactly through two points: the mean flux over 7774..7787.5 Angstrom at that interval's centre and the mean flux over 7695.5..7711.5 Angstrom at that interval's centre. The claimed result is 1.8 Angstrom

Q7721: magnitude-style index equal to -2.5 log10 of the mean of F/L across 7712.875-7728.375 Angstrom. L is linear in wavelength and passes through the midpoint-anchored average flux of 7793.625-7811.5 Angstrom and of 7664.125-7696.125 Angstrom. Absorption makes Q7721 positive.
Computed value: 0.04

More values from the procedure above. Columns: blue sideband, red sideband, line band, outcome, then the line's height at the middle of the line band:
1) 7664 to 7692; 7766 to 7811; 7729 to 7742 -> -0.063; 18.1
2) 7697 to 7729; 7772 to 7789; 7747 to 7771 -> 0.075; 18.6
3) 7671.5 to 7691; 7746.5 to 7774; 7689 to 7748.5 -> -0.021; 17.8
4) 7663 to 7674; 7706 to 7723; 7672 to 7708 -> -0.068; 17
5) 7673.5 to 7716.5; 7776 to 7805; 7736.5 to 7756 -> 0.036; 18.4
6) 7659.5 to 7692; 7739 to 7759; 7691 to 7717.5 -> -0.010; 17.7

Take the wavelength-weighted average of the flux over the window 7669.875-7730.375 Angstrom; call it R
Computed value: 17.9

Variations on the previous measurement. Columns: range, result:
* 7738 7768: 17.5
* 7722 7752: 18.1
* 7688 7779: 17.9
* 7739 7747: 18.5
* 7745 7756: 18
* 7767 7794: 18.3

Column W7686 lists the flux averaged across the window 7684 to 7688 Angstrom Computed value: 19.3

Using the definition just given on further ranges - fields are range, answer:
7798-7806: 18.8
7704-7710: 18.1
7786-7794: 17.6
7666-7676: 17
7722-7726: 15.2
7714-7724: 17.7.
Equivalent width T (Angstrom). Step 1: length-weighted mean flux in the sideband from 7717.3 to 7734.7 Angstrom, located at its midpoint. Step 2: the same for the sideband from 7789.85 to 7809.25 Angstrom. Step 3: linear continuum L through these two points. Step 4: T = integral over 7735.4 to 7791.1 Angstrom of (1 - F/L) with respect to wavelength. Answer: 0.9 Angstrom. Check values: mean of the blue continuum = 18.3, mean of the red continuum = 18.3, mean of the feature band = 18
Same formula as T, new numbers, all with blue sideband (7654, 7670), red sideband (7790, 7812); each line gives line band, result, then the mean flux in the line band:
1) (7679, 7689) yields -0.98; 18.8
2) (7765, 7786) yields -0.44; 18.2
